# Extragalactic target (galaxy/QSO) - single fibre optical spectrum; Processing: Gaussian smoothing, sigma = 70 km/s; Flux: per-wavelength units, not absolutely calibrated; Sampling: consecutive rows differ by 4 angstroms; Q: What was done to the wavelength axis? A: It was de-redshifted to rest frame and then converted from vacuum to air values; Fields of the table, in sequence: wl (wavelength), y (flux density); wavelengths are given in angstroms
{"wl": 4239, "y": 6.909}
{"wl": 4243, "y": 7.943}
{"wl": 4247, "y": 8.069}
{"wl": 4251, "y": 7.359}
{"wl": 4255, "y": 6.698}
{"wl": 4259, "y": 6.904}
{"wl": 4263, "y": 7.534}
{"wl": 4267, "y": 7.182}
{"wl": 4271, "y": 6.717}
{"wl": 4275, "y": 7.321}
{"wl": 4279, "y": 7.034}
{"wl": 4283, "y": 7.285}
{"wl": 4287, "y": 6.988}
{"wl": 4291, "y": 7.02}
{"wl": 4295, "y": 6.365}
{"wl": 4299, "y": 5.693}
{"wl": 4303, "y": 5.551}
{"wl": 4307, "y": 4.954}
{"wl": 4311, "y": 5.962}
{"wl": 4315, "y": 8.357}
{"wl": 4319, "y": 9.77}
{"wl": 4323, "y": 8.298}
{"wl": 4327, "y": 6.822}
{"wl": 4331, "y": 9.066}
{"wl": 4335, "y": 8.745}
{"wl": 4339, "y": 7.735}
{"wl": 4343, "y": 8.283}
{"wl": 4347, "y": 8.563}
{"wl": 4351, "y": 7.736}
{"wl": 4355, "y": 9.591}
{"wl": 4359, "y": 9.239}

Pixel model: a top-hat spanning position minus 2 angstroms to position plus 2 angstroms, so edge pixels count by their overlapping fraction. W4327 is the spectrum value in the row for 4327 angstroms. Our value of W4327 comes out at 6.822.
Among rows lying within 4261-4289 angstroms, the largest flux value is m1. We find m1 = 7.534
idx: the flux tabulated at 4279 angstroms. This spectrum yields 7.034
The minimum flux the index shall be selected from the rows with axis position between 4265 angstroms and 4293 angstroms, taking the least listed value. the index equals 6.717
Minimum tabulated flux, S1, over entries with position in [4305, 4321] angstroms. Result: 4.954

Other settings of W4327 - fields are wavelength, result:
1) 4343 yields 8.283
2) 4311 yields 5.962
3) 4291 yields 7.02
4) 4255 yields 6.698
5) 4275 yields 7.321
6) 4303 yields 5.551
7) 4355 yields 9.591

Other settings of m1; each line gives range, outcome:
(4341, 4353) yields 8.563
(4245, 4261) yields 8.069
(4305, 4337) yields 9.77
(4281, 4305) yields 7.285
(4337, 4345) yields 8.283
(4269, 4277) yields 7.321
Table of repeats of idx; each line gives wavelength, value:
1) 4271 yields 6.717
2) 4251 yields 7.359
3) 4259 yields 6.904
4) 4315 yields 8.357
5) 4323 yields 8.298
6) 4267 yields 7.182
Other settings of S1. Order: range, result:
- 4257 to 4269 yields 6.904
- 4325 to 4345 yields 6.822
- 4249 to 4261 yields 6.698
